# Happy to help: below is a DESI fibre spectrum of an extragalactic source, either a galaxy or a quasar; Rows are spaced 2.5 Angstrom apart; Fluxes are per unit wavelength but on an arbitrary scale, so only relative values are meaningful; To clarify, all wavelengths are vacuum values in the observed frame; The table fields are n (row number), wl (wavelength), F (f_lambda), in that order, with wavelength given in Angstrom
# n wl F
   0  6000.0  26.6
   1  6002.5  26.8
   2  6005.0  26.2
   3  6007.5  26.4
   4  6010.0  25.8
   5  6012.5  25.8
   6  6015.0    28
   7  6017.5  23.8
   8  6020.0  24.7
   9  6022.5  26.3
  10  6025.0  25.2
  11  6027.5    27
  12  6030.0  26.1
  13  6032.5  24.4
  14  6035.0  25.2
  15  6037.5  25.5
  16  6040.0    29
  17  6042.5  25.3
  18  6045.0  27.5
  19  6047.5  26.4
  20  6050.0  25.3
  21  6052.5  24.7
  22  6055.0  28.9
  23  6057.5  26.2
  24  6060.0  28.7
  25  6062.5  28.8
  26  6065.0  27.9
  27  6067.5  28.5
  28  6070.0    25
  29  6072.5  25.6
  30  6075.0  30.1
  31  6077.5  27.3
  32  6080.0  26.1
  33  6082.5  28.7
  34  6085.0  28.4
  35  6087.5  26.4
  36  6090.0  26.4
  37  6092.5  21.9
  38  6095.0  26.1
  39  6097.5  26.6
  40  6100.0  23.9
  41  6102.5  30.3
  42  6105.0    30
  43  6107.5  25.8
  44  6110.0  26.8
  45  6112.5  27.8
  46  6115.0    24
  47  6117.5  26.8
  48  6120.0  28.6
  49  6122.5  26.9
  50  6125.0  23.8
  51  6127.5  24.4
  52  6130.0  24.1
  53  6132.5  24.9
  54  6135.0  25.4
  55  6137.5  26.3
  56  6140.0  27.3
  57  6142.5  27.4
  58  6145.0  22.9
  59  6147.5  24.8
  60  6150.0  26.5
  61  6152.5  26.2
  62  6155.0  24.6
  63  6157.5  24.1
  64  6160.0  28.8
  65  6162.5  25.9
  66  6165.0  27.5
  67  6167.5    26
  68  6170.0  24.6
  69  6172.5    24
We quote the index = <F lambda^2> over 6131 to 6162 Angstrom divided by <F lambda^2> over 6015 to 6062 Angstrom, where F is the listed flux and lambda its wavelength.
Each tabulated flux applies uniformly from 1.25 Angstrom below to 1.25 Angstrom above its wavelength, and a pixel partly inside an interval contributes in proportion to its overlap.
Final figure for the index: 1.02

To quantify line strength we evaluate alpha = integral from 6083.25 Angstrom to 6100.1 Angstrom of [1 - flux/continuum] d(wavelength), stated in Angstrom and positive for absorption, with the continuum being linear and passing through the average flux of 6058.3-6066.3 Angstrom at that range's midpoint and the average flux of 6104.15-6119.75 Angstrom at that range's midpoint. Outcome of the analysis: 0.99 Angstrom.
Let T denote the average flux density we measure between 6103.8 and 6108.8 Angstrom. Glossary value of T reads 27.9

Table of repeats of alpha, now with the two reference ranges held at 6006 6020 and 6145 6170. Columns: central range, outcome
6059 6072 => -0.9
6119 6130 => 0.1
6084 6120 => -1.0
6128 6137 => 0.3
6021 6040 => 0.0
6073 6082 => -0.7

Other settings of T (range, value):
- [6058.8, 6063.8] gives 28.7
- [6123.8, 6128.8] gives 24.1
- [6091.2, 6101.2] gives 24.6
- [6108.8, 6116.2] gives 26.2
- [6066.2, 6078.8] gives 27.3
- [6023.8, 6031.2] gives 26.1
